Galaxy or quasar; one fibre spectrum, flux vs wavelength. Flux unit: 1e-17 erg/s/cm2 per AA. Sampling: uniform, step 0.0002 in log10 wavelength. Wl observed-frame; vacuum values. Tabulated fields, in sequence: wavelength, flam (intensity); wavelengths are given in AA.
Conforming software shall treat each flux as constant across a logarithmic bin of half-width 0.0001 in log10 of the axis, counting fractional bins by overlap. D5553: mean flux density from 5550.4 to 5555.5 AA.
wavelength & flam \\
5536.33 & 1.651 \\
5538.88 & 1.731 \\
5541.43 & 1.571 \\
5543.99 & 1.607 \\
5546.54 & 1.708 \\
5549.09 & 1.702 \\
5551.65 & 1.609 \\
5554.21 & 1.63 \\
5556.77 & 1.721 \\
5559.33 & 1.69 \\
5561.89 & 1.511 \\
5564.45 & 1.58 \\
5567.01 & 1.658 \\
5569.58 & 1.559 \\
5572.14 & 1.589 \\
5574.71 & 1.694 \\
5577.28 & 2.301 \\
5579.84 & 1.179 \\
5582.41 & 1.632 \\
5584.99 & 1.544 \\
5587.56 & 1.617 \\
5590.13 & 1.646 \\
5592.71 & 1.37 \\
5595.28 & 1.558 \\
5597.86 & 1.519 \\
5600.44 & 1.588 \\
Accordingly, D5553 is 1.62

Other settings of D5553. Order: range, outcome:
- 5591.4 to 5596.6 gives 1.46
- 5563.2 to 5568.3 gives 1.62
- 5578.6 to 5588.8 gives 1.49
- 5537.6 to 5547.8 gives 1.65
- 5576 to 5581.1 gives 1.75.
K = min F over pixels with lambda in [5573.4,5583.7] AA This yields 1.179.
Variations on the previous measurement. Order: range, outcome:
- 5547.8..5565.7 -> 1.511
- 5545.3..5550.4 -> 1.702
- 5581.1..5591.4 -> 1.544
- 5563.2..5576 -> 1.559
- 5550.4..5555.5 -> 1.609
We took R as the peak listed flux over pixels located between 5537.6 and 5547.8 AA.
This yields 1.731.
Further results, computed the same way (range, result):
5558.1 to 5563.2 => 1.69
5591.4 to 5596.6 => 1.558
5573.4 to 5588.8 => 2.301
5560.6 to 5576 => 1.694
